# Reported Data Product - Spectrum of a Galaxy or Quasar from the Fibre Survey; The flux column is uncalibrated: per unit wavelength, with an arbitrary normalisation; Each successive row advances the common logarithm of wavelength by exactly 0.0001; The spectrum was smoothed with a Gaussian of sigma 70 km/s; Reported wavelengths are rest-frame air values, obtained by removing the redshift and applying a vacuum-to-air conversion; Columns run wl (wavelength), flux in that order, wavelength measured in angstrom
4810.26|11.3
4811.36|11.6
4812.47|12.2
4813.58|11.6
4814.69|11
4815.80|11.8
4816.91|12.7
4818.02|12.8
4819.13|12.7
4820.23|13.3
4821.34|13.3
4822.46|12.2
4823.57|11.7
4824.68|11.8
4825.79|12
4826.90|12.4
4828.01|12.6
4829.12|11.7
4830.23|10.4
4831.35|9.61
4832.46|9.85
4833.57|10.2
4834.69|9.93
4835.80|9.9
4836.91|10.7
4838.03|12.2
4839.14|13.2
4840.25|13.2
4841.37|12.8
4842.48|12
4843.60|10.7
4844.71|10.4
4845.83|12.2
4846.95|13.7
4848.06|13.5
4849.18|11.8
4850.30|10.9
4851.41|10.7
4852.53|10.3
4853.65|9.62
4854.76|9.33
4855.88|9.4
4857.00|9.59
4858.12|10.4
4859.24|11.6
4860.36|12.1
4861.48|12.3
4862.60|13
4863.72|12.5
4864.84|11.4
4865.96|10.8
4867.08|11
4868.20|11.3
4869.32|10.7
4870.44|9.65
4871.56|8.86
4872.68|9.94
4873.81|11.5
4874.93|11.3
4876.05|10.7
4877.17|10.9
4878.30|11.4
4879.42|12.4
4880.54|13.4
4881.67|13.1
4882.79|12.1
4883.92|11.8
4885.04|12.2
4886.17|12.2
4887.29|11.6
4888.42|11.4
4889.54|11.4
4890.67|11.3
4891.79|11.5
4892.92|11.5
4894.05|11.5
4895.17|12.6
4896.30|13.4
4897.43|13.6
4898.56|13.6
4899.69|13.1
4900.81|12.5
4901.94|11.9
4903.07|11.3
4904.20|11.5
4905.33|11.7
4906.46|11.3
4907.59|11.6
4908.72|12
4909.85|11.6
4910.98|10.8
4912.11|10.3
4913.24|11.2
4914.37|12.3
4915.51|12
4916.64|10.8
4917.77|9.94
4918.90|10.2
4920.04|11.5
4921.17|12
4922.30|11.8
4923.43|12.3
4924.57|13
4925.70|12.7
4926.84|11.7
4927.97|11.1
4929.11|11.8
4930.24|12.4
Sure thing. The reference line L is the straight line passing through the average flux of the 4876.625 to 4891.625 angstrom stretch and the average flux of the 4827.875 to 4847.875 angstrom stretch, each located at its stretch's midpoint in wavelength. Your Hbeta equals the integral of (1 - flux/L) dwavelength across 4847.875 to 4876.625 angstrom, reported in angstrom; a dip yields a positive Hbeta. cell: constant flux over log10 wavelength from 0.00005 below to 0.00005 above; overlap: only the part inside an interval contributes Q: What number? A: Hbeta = 1.9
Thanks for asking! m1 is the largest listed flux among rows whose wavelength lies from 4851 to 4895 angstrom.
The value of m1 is 13.4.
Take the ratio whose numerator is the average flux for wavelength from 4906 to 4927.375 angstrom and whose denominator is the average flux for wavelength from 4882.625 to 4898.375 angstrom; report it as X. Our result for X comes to 0.96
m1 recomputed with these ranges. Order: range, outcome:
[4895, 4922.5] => 13.6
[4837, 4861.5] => 13.7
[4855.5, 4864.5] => 13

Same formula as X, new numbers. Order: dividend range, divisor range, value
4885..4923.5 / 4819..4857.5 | 1.03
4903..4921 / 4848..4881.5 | 1.02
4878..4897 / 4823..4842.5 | 1.05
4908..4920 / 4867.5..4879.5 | 1.04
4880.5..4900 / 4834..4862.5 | 1.08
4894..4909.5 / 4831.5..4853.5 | 1.08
